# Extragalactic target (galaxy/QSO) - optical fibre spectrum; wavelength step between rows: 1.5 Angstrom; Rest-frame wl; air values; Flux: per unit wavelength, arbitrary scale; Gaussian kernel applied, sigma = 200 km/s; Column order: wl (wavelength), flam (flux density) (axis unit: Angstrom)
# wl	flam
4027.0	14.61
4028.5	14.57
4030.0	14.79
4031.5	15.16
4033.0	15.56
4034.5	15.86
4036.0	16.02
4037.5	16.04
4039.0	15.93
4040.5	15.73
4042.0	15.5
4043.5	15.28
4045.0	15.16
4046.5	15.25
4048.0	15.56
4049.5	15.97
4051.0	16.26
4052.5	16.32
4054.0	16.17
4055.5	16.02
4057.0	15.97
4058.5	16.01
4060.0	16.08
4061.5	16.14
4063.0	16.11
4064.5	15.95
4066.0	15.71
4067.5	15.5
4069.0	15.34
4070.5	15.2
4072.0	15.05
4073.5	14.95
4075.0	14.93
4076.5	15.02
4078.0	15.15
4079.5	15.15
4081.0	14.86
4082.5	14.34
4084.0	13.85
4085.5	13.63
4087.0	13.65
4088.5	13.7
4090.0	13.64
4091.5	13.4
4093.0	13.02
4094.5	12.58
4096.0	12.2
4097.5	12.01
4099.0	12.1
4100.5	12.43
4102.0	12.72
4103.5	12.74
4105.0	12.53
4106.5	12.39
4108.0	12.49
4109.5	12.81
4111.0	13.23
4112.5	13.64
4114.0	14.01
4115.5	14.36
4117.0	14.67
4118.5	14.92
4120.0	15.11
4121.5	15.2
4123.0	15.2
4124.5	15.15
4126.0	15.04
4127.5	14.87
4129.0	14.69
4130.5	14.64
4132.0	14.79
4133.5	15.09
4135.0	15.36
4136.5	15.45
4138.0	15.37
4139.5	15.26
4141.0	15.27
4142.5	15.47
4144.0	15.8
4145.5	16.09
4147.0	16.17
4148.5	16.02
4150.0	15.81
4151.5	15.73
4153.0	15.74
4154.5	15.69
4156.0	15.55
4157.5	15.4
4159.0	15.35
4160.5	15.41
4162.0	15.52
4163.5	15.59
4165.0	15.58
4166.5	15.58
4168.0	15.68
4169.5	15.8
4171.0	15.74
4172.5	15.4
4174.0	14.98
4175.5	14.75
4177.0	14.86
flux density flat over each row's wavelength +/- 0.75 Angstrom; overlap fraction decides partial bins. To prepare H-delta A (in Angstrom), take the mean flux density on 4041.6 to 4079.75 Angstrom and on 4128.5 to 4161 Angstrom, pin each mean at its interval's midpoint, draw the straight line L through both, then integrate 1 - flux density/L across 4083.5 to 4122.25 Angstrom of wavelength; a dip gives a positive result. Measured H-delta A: 5.47 Angstrom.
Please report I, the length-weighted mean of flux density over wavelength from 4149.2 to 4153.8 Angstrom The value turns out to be 15.8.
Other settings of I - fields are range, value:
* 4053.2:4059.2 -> 16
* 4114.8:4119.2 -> 14.7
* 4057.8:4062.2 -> 16.1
